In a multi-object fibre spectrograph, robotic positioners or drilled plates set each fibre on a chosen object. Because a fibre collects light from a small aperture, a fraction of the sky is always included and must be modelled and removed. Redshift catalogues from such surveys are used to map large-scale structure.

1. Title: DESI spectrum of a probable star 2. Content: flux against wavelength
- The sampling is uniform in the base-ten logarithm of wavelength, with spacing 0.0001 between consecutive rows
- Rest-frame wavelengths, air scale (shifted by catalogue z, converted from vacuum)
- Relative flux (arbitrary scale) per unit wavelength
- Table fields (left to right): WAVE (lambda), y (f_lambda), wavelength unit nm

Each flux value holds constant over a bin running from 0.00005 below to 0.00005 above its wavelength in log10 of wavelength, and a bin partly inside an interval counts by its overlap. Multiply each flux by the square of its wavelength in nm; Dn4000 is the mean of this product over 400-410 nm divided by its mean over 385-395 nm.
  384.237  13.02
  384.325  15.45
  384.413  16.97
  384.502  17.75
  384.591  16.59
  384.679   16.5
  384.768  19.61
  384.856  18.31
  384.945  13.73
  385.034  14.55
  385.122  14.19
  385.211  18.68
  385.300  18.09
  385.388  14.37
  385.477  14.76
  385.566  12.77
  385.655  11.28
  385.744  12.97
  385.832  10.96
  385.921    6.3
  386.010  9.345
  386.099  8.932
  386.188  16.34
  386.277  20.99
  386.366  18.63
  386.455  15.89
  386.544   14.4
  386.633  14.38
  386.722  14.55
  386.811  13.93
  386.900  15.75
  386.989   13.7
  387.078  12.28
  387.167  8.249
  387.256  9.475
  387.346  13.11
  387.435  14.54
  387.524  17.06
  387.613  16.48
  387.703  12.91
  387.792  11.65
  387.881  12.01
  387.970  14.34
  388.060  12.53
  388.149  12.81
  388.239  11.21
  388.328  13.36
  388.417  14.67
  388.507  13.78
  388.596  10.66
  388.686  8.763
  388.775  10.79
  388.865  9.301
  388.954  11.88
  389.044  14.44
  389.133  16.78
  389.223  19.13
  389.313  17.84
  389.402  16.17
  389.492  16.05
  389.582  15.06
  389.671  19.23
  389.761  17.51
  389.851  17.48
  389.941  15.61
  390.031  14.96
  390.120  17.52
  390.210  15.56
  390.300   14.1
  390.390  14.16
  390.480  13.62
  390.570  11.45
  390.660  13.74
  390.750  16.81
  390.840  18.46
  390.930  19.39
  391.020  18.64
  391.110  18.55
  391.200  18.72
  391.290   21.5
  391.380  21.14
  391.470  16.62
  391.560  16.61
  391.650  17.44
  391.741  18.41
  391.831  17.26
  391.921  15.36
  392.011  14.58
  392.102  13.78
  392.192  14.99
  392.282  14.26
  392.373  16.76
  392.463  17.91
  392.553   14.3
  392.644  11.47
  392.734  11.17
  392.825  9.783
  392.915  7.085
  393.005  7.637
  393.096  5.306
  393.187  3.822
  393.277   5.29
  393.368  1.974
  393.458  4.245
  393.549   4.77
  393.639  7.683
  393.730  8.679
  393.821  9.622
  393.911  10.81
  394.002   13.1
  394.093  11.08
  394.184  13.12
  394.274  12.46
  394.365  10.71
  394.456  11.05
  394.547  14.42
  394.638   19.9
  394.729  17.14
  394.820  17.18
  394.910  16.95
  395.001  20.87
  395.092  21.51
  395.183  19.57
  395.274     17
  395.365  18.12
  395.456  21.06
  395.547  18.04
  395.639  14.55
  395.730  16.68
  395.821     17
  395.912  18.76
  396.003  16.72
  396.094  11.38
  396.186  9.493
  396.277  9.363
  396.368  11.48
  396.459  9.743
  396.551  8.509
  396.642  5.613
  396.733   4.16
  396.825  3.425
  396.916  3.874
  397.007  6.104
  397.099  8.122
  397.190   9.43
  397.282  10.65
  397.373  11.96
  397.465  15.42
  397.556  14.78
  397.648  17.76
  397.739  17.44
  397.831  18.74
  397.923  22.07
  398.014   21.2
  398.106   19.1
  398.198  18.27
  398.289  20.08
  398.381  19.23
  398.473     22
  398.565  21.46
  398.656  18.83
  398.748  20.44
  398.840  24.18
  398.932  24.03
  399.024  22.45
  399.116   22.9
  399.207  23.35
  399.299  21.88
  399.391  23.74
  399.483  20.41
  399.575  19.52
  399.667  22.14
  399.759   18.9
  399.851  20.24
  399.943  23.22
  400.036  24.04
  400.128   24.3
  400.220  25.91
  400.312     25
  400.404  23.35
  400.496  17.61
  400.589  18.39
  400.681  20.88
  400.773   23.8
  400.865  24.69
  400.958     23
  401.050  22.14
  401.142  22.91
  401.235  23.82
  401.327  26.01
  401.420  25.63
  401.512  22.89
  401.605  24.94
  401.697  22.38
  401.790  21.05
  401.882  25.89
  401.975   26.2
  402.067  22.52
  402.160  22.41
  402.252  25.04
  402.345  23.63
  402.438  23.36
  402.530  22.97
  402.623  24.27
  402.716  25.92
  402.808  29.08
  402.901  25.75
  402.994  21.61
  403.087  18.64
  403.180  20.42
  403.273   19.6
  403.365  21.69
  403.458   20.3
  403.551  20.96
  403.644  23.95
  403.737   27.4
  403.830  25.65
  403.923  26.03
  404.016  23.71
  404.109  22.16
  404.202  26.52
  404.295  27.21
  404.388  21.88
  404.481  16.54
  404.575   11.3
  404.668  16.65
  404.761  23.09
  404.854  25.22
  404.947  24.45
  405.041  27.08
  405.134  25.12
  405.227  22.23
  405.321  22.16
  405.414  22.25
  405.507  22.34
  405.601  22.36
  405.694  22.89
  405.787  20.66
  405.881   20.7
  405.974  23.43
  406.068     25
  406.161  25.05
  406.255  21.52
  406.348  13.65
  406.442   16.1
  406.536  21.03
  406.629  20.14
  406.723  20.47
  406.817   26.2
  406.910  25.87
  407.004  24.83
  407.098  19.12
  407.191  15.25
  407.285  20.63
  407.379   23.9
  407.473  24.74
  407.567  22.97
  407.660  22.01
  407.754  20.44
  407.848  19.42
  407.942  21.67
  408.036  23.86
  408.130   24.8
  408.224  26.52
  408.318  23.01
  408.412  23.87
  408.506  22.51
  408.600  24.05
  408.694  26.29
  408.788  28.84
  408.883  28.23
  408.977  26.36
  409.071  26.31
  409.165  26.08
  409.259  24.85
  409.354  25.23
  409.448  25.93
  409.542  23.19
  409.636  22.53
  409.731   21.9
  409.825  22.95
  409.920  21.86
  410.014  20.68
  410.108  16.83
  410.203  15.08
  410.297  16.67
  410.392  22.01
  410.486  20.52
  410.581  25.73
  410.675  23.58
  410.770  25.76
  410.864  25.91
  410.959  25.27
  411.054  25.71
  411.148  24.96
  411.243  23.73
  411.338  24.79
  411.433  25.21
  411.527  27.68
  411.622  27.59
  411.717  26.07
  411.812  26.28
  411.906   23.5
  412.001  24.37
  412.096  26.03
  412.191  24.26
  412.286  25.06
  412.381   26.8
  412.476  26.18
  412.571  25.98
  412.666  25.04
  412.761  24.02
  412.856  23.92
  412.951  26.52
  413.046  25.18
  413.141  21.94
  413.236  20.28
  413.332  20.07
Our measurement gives 1.8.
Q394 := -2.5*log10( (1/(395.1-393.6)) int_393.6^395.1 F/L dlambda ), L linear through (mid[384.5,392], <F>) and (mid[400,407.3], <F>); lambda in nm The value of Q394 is 0.30 mag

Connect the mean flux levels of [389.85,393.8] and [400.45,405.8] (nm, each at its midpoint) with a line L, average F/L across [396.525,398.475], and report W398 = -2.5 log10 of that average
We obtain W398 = 0.35 mag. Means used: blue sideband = 13.5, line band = 13.4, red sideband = 22.9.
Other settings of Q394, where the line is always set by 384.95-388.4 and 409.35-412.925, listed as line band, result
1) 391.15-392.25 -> -0.10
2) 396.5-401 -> 0.03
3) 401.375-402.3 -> -0.19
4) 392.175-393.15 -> 0.35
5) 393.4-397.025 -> 0.33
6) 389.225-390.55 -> -0.08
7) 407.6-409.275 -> -0.07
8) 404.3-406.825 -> 0.00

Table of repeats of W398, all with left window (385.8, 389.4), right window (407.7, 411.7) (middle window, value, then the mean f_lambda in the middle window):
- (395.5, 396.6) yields 0.28 mag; 13.5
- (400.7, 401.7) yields -0.20 mag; 23.8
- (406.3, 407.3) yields 0.11 mag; 20.3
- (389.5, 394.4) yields 0.13 mag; 13.6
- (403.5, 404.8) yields -0.06 mag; 22.3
